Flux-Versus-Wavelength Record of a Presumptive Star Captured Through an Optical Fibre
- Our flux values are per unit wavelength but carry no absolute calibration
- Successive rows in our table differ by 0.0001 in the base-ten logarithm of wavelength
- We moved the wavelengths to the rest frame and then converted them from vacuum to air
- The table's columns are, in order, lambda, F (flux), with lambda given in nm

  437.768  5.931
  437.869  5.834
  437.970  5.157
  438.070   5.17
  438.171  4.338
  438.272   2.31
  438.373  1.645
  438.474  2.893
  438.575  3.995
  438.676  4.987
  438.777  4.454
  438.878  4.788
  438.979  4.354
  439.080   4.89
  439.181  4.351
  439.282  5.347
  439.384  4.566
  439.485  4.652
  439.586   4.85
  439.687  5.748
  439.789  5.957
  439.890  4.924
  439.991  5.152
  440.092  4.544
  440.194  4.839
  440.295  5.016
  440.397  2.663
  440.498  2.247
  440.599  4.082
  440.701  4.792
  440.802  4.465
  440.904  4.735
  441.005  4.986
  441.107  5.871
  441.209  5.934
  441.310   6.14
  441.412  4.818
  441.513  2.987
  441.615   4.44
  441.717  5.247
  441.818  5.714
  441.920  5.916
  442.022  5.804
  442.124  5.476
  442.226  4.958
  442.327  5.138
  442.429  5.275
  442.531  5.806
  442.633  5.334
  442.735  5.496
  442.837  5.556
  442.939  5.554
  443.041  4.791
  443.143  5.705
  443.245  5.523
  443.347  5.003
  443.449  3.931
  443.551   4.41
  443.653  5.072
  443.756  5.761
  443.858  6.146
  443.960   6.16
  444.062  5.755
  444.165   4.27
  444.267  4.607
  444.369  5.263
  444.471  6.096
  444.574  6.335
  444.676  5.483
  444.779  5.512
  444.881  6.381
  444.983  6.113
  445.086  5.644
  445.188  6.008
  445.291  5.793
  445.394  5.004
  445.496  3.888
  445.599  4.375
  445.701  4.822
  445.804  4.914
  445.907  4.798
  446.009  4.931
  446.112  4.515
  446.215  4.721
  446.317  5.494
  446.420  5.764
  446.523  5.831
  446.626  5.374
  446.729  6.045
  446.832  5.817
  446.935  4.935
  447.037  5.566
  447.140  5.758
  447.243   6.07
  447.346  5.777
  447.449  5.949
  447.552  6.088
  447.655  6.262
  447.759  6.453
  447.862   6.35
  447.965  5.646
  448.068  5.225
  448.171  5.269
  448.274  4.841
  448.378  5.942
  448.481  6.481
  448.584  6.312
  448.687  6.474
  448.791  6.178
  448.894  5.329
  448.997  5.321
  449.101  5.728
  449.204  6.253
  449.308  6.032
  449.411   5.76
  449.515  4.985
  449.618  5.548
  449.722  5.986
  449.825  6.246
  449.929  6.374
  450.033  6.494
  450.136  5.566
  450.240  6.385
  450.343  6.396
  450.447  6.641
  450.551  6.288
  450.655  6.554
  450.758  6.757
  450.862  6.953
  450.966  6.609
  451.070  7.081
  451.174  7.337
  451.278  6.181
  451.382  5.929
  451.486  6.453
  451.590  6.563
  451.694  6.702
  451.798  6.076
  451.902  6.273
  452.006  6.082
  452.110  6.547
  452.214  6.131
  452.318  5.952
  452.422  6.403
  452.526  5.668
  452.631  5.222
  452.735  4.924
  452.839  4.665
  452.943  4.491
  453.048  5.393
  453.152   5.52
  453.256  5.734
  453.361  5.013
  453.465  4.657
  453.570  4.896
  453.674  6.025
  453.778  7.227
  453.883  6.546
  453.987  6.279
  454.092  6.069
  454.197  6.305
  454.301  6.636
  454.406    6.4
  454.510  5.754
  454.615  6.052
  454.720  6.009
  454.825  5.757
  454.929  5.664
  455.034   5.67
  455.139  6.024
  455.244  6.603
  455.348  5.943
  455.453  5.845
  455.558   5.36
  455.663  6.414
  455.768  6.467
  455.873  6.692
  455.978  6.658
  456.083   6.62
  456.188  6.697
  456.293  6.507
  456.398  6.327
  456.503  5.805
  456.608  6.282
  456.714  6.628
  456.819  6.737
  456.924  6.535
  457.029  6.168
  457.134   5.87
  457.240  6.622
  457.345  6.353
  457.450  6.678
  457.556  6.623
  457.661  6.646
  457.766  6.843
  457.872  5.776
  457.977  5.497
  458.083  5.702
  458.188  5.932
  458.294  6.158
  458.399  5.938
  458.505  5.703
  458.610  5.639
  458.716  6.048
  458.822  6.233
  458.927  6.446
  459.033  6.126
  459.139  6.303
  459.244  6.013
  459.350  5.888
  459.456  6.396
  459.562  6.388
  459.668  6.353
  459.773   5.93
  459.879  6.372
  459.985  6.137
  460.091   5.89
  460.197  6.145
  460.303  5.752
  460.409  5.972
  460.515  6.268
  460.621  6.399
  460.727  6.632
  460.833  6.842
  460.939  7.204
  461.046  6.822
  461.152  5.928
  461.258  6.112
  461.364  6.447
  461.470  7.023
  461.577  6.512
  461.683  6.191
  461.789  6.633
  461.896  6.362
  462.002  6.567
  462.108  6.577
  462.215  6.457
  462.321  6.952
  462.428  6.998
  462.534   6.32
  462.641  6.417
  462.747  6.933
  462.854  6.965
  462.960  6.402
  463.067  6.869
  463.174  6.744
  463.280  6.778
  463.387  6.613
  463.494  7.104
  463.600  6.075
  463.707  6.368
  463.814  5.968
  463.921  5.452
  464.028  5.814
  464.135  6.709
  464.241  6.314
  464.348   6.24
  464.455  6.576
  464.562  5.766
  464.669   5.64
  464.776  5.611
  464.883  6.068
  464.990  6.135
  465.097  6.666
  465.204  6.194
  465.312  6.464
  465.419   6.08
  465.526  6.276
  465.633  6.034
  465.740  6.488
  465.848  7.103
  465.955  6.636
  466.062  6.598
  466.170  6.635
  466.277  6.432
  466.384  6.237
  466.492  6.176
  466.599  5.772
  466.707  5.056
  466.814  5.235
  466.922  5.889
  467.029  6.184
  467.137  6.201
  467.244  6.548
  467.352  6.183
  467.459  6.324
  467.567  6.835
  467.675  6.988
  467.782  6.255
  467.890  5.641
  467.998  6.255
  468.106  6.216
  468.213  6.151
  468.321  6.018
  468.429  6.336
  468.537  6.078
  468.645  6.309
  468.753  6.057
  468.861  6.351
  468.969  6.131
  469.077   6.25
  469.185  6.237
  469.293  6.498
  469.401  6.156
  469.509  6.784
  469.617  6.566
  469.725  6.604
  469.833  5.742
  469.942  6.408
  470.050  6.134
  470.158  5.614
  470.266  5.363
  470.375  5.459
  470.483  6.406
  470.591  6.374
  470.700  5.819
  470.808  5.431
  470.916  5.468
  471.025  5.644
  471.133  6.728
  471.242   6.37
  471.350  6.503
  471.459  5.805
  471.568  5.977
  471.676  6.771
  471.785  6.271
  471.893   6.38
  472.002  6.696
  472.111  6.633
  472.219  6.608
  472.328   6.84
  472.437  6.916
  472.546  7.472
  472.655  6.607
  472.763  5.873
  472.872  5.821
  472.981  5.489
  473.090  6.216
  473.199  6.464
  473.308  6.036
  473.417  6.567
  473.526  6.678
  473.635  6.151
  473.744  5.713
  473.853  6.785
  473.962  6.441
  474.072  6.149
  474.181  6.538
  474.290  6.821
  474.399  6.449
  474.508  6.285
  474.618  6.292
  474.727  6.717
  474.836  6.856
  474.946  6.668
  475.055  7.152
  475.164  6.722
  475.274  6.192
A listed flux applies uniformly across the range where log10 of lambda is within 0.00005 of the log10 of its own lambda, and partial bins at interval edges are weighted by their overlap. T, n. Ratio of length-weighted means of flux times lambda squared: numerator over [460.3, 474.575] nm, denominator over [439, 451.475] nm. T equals 1.3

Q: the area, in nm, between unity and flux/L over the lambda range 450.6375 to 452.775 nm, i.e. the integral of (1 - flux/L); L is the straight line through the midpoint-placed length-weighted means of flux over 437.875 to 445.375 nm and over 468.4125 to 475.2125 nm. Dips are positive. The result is -0.344 nm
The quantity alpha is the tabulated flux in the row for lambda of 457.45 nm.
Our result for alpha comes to 6.678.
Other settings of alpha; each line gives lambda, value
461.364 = 6.447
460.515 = 6.268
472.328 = 6.84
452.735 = 4.924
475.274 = 6.192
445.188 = 6.008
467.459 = 6.324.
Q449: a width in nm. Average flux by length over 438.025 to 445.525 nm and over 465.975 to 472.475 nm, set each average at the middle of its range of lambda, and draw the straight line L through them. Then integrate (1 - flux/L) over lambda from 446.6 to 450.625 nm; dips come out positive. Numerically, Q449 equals -0.475 nm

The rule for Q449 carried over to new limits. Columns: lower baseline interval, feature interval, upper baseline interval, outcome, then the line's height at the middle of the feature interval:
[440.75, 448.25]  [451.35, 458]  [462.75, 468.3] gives -0.300 nm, 5.82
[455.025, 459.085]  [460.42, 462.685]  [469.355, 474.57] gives -0.109 nm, 6.24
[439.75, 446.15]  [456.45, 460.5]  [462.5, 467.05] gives -0.155 nm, 5.95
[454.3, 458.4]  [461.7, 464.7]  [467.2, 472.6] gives -0.099 nm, 6.25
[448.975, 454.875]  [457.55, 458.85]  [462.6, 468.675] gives 0.024 nm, 6.15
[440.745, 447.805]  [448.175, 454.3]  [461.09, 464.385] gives -0.239 nm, 5.79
